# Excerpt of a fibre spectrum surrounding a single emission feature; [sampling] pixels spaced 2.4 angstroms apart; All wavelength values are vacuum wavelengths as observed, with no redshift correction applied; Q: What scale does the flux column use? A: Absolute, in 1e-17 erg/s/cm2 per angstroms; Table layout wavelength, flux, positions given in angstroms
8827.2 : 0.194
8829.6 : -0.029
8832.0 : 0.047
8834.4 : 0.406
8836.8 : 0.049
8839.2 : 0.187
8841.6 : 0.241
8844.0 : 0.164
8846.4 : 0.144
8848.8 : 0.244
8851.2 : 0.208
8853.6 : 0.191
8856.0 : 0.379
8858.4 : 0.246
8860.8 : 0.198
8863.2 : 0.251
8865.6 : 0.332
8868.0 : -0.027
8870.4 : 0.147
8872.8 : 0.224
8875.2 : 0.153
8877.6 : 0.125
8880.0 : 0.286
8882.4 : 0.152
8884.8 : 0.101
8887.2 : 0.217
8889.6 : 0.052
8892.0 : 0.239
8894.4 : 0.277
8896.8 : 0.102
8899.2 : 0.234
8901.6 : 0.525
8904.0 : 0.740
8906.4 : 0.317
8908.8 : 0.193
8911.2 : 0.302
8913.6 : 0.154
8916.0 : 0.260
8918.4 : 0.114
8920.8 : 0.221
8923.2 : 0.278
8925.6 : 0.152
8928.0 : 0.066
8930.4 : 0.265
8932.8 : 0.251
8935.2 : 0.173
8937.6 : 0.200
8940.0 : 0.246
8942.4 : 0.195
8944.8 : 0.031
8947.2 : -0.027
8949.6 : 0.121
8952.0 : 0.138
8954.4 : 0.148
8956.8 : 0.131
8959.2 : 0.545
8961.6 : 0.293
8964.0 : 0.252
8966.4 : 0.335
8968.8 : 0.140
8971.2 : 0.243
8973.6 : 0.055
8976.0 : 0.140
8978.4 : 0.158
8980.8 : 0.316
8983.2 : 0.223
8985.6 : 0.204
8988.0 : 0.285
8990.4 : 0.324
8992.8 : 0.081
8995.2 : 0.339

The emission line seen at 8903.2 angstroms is H-gamma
